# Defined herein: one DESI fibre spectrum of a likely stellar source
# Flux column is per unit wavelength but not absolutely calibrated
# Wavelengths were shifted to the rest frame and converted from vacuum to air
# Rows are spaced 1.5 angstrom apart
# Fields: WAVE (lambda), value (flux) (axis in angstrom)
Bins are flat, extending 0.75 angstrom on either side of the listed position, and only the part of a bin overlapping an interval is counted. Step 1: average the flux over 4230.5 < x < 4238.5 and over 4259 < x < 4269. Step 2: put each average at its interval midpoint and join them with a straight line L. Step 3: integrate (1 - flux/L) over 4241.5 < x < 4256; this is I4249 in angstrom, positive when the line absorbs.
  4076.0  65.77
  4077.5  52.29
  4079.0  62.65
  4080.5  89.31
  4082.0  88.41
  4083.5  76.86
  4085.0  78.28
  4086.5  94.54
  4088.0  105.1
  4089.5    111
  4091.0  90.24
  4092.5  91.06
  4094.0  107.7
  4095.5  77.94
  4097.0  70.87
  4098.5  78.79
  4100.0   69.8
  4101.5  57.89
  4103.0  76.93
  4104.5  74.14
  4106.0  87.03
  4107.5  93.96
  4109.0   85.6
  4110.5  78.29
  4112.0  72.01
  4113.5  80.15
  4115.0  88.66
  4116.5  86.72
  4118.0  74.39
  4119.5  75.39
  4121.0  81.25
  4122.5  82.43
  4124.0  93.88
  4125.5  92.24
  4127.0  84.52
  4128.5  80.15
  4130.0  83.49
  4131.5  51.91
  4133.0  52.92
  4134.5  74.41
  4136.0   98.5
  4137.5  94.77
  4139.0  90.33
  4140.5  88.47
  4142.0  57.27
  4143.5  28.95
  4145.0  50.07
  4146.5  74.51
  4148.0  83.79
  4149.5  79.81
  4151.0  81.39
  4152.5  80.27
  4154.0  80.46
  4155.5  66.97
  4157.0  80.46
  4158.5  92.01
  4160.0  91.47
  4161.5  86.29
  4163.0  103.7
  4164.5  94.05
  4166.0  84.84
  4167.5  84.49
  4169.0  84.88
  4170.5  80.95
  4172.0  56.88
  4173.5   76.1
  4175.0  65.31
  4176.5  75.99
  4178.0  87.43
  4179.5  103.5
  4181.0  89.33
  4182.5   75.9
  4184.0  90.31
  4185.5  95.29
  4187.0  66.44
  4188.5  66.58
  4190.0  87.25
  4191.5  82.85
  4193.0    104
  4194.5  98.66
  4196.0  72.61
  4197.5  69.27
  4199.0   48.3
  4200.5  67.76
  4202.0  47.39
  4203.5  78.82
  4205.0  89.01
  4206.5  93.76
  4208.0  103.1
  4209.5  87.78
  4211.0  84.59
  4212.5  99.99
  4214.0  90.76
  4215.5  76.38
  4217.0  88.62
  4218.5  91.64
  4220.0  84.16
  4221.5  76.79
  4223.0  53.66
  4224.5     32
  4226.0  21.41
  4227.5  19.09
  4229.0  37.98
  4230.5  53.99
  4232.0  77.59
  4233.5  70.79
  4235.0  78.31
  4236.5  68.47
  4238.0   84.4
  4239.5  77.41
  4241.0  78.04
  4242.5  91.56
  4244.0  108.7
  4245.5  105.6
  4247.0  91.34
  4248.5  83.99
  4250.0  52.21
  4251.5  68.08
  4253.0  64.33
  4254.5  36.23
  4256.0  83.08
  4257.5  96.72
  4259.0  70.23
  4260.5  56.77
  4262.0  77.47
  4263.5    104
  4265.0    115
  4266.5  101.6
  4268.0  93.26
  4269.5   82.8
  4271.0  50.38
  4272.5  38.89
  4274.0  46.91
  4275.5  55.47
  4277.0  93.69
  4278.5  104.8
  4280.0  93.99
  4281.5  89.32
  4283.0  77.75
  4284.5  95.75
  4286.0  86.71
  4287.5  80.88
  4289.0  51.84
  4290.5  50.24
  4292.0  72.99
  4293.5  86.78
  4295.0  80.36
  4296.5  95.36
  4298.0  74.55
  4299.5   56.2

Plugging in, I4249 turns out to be 0.45 angstrom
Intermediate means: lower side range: 73.6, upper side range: 89.6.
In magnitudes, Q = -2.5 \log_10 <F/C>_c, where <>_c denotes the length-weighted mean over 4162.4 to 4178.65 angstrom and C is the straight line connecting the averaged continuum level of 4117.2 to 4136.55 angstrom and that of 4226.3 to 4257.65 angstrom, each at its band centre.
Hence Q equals -0.07 mag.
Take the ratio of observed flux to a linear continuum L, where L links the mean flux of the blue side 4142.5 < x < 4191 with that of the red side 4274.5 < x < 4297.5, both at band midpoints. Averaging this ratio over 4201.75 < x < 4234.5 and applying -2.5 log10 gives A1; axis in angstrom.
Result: 0.12 mag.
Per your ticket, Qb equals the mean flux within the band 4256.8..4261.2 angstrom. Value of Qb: 74.5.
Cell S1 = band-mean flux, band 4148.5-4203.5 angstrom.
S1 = 80.5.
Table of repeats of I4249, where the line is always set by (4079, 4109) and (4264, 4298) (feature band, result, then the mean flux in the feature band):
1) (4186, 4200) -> 0.75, 77.5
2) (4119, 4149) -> 2.72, 76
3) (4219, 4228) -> 3.46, 49.9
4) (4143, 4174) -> 1.58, 78.6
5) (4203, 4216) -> -1.34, 89.8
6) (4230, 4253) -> 0.39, 79.2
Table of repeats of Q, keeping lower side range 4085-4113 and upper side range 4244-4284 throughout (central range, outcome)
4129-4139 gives 0.08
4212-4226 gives 0.09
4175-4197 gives -0.04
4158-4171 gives -0.09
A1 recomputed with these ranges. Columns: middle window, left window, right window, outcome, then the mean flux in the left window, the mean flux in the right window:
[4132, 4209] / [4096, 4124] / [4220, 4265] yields -0.06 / 79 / 70.7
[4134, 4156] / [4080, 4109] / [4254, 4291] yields 0.11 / 85.2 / 77.8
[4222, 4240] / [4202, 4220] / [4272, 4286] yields 0.44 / 87.5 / 78.6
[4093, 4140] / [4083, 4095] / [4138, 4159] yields 0.05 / 94.4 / 73.9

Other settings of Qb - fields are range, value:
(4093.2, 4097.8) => 85.5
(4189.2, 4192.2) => 84.8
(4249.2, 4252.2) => 60.4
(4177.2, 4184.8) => 89.2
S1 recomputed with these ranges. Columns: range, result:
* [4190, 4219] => 82.9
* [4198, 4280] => 74.9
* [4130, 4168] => 78.1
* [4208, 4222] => 87.8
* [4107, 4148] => 77.6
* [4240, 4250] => 89.7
